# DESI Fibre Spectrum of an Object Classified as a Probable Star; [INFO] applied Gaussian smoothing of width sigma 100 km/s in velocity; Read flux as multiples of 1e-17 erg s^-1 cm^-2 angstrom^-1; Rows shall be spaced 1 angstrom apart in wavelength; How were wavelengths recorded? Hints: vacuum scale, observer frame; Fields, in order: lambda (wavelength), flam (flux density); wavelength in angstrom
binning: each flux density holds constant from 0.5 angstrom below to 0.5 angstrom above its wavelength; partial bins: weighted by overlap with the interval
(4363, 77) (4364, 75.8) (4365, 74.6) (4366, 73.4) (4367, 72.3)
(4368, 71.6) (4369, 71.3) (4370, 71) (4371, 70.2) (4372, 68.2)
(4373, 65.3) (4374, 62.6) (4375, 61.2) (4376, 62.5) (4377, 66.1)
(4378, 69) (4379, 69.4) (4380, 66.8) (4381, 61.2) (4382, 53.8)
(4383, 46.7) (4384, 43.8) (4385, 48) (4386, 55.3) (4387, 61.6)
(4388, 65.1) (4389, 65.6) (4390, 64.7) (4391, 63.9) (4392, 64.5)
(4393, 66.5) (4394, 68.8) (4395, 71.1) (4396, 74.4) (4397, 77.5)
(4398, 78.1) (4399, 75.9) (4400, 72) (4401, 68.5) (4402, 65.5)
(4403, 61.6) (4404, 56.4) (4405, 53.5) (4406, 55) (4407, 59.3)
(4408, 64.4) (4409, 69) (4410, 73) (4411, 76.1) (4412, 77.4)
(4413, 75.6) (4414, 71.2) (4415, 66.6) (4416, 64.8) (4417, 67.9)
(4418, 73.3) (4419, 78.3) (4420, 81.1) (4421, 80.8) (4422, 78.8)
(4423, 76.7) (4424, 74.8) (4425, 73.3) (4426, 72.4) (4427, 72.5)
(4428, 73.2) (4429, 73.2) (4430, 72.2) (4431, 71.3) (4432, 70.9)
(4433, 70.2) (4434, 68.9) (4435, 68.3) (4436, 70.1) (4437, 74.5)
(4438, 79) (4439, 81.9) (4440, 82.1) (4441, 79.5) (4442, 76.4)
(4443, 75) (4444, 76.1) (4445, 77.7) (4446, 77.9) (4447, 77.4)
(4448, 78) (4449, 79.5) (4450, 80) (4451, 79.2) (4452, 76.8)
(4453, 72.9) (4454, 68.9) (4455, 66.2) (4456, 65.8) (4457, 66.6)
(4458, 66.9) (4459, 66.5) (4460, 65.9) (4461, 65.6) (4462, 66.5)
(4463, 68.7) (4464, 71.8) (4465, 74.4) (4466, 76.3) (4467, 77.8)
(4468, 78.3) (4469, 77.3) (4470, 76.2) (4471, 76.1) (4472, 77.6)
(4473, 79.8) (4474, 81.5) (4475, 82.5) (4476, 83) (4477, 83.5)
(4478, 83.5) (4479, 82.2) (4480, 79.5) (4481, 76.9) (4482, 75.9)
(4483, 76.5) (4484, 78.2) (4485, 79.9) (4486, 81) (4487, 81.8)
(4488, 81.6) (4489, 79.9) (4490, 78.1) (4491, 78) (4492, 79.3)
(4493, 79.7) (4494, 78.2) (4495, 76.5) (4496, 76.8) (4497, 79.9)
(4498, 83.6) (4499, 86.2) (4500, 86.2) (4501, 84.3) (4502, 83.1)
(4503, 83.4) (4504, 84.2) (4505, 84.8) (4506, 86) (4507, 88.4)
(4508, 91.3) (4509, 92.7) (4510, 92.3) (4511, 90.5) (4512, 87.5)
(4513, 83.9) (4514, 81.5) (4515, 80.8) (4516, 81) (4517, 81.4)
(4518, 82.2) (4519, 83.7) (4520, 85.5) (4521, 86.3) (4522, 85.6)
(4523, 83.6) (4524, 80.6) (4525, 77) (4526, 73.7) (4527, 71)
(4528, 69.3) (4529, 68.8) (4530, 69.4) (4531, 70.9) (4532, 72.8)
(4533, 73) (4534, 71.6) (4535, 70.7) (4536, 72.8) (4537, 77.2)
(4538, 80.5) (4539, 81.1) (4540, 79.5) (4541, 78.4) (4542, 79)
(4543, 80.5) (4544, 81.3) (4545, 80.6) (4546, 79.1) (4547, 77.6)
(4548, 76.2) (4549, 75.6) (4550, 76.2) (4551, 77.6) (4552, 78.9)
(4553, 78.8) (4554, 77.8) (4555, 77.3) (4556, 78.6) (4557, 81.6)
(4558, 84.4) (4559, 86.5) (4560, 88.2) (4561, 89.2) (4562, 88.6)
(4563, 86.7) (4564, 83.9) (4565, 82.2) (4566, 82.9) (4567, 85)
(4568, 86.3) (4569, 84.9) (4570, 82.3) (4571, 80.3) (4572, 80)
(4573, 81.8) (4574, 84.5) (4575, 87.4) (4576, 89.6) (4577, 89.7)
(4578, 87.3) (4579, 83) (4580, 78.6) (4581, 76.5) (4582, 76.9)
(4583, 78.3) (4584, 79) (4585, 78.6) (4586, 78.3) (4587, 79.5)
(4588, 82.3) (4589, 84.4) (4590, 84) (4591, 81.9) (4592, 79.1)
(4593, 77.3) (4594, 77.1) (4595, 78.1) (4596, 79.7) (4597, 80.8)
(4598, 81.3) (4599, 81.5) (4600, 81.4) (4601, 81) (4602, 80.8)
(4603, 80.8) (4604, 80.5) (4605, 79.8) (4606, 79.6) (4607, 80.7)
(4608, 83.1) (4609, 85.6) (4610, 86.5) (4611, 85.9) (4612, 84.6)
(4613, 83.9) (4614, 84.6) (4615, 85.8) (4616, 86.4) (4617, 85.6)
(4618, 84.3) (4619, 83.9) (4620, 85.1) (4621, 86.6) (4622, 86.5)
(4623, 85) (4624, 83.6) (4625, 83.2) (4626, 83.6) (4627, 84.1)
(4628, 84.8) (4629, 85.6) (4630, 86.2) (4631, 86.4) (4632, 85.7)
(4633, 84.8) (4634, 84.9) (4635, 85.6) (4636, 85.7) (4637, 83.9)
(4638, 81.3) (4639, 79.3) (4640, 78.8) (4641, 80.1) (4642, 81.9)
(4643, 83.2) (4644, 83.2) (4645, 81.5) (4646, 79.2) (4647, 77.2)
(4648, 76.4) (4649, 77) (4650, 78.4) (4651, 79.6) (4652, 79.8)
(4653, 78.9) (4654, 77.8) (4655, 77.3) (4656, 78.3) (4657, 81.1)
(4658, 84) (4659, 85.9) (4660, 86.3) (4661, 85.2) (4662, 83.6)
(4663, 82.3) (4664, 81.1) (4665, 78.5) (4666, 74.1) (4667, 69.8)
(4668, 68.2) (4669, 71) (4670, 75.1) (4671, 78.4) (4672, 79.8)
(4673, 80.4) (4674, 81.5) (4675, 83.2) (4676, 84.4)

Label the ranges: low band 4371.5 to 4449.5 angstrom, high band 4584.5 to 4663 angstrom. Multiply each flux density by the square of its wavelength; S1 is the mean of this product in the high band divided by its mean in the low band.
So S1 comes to 1.3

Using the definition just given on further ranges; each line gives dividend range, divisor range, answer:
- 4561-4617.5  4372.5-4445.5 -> 1.30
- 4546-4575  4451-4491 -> 1.13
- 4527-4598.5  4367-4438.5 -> 1.26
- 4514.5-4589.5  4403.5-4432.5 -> 1.20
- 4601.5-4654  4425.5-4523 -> 1.13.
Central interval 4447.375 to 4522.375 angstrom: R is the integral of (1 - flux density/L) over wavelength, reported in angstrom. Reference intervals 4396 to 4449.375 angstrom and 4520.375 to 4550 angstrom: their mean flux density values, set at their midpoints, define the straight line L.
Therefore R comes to -4.44 angstrom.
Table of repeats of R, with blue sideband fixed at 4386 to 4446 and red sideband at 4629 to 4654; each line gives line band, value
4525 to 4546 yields 0.4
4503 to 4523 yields -2.7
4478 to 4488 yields -0.7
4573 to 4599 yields -0.8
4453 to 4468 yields 0.7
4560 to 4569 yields -0.9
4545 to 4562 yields -0.6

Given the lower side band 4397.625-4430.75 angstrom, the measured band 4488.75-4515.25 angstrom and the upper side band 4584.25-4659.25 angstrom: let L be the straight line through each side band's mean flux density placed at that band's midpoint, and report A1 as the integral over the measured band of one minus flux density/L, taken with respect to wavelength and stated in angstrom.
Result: -2.9 angstrom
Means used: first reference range 70.7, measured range 83.7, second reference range 82.1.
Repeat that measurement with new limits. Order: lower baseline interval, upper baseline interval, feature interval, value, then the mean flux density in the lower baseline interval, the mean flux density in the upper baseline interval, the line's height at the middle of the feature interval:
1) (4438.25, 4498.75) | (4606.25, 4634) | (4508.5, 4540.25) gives 0.1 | 76.7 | 84.8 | 79.7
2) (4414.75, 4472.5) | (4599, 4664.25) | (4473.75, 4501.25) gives -1.7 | 73.8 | 82.7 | 75.9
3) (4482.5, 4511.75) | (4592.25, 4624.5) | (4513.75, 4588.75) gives 2.4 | 82.9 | 82.7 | 82.8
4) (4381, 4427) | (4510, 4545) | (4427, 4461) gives -1.2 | 67.4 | 78.8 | 71.1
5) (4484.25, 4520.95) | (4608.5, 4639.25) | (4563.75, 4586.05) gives 0.4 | 83.2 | 84.9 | 84.2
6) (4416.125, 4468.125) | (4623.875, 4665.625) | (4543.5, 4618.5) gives -2.4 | 73.7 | 82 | 79.4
